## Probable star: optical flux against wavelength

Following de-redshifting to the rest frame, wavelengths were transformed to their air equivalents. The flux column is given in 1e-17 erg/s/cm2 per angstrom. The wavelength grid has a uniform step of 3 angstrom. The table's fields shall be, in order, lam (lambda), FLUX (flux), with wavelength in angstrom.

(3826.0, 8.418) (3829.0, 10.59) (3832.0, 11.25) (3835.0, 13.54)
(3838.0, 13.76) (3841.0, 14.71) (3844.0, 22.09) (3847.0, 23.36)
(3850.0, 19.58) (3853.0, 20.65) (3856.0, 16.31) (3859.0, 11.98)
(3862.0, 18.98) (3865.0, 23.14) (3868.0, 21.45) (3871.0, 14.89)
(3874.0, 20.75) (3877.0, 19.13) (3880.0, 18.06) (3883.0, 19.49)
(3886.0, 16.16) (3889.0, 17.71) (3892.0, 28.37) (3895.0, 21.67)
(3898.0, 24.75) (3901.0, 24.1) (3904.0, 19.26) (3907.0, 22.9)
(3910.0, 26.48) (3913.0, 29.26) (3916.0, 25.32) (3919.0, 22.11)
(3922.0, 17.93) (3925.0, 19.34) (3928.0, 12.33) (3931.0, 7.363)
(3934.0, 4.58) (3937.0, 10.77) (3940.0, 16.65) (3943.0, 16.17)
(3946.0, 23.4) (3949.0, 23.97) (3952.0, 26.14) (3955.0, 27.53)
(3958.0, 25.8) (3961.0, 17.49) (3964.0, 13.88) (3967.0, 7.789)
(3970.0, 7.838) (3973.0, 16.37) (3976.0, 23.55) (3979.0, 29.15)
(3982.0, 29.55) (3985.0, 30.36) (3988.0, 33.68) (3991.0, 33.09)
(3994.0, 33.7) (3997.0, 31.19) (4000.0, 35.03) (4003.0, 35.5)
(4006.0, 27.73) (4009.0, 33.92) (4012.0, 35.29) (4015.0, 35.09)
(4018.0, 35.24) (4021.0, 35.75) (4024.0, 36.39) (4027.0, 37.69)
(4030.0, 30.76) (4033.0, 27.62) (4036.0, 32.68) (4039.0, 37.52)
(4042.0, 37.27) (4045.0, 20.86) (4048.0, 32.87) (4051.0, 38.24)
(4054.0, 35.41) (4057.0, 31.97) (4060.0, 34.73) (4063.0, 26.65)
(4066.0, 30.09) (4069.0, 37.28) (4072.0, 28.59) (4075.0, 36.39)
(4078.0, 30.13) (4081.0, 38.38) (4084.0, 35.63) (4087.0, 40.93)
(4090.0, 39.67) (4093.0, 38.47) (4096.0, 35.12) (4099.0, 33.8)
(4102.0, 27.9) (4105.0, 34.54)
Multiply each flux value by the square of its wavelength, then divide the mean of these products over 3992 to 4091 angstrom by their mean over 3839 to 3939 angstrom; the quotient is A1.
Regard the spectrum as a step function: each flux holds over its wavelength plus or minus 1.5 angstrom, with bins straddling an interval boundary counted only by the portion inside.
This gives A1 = 1.9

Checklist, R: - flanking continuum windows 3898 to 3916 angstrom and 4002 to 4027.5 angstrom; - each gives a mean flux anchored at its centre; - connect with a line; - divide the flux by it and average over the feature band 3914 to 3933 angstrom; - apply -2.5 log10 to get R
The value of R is 0.43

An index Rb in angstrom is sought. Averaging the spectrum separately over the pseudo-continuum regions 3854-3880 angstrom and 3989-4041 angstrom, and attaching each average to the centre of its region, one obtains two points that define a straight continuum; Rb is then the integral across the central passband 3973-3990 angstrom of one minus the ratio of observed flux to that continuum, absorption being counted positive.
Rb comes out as 1.20 angstrom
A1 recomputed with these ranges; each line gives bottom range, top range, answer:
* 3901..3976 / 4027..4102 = 1.94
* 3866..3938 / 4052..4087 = 1.88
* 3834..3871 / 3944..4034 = 1.65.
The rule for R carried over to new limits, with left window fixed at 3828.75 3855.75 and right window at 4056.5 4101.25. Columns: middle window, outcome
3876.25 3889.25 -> 0.102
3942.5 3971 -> 0.291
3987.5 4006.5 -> -0.166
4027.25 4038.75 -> -0.030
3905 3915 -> -0.177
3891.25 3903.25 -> -0.155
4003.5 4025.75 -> -0.156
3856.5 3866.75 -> 0.025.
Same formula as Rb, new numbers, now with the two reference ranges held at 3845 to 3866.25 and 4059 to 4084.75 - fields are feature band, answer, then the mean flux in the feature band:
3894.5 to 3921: -1.72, 24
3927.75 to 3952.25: 9.30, 15.3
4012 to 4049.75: -3.87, 33.4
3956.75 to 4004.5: 3.74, 25.2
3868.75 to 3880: 1.06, 18.4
